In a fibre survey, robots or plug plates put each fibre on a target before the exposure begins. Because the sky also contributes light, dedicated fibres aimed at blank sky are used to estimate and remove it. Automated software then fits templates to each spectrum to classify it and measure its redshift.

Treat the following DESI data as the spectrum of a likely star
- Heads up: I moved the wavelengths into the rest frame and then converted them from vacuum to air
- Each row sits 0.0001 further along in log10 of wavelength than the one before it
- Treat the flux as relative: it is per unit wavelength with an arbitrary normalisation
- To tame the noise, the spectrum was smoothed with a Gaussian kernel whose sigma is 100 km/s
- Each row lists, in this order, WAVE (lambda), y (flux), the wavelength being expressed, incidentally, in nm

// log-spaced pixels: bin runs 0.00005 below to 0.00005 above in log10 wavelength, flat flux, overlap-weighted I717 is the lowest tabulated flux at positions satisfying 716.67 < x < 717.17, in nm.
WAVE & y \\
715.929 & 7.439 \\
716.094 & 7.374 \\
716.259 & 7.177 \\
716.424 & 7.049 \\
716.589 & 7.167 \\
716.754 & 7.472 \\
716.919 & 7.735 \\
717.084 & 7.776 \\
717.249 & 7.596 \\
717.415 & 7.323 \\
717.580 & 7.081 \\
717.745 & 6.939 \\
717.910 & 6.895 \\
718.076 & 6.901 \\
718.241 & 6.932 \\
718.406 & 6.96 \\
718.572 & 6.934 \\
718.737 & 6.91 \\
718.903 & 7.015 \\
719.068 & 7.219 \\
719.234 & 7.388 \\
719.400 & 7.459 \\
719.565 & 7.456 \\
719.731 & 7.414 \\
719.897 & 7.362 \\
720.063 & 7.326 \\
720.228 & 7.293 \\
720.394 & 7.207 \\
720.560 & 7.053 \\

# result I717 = 7.472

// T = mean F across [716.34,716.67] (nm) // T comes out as 7.11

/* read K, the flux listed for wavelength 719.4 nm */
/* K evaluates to 7.459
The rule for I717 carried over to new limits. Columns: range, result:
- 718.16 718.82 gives 6.91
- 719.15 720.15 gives 7.326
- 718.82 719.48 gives 7.015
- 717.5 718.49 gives 6.895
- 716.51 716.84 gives 7.167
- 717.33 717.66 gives 7.081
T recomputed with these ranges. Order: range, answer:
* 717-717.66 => 7.44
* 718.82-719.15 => 7.12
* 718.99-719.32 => 7.29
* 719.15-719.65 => 7.43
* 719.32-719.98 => 7.42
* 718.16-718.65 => 6.94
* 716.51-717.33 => 7.55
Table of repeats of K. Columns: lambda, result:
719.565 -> 7.456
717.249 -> 7.596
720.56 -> 7.053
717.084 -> 7.776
